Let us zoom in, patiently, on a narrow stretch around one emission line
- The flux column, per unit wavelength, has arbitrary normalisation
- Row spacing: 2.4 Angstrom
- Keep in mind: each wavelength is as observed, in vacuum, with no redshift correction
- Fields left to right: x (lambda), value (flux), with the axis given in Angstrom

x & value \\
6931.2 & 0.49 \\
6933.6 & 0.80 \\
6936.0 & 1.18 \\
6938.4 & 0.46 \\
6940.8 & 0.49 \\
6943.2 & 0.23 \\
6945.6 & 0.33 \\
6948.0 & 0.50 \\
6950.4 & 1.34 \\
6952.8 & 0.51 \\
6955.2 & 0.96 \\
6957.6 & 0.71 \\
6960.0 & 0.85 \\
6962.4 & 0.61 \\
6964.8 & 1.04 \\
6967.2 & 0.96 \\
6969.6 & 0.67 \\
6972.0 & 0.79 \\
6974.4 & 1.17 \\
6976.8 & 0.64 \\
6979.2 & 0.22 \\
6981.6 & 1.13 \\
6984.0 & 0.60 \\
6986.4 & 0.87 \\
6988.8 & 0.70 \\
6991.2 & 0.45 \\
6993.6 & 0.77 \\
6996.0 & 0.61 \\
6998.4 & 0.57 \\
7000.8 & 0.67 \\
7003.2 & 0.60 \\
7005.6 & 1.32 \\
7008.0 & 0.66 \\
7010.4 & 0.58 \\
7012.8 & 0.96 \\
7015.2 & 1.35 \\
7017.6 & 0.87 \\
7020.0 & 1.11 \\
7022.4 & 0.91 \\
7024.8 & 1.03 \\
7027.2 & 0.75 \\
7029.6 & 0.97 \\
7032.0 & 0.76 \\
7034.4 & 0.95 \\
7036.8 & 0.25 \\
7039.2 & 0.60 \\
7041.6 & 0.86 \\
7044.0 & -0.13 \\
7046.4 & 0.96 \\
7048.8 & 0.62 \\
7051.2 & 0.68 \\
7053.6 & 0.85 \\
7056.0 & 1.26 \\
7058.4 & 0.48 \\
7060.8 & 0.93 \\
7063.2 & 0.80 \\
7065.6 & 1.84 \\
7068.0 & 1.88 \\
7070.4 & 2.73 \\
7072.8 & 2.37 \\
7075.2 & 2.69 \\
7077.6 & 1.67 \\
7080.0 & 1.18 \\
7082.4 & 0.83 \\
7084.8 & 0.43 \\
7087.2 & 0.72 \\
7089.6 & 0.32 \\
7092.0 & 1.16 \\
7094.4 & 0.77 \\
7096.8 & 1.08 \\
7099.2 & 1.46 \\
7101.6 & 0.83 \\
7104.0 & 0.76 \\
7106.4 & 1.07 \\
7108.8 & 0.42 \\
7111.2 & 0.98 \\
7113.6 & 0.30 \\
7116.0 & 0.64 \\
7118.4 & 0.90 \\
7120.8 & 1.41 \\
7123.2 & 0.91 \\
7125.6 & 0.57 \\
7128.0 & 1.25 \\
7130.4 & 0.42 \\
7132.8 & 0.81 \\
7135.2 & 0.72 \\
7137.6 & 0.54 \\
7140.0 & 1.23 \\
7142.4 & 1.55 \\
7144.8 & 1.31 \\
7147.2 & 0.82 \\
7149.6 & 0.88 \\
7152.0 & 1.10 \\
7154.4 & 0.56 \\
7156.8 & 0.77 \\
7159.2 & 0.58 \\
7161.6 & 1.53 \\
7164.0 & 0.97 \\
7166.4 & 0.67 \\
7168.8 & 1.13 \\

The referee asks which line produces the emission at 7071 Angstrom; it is [O II] 3727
